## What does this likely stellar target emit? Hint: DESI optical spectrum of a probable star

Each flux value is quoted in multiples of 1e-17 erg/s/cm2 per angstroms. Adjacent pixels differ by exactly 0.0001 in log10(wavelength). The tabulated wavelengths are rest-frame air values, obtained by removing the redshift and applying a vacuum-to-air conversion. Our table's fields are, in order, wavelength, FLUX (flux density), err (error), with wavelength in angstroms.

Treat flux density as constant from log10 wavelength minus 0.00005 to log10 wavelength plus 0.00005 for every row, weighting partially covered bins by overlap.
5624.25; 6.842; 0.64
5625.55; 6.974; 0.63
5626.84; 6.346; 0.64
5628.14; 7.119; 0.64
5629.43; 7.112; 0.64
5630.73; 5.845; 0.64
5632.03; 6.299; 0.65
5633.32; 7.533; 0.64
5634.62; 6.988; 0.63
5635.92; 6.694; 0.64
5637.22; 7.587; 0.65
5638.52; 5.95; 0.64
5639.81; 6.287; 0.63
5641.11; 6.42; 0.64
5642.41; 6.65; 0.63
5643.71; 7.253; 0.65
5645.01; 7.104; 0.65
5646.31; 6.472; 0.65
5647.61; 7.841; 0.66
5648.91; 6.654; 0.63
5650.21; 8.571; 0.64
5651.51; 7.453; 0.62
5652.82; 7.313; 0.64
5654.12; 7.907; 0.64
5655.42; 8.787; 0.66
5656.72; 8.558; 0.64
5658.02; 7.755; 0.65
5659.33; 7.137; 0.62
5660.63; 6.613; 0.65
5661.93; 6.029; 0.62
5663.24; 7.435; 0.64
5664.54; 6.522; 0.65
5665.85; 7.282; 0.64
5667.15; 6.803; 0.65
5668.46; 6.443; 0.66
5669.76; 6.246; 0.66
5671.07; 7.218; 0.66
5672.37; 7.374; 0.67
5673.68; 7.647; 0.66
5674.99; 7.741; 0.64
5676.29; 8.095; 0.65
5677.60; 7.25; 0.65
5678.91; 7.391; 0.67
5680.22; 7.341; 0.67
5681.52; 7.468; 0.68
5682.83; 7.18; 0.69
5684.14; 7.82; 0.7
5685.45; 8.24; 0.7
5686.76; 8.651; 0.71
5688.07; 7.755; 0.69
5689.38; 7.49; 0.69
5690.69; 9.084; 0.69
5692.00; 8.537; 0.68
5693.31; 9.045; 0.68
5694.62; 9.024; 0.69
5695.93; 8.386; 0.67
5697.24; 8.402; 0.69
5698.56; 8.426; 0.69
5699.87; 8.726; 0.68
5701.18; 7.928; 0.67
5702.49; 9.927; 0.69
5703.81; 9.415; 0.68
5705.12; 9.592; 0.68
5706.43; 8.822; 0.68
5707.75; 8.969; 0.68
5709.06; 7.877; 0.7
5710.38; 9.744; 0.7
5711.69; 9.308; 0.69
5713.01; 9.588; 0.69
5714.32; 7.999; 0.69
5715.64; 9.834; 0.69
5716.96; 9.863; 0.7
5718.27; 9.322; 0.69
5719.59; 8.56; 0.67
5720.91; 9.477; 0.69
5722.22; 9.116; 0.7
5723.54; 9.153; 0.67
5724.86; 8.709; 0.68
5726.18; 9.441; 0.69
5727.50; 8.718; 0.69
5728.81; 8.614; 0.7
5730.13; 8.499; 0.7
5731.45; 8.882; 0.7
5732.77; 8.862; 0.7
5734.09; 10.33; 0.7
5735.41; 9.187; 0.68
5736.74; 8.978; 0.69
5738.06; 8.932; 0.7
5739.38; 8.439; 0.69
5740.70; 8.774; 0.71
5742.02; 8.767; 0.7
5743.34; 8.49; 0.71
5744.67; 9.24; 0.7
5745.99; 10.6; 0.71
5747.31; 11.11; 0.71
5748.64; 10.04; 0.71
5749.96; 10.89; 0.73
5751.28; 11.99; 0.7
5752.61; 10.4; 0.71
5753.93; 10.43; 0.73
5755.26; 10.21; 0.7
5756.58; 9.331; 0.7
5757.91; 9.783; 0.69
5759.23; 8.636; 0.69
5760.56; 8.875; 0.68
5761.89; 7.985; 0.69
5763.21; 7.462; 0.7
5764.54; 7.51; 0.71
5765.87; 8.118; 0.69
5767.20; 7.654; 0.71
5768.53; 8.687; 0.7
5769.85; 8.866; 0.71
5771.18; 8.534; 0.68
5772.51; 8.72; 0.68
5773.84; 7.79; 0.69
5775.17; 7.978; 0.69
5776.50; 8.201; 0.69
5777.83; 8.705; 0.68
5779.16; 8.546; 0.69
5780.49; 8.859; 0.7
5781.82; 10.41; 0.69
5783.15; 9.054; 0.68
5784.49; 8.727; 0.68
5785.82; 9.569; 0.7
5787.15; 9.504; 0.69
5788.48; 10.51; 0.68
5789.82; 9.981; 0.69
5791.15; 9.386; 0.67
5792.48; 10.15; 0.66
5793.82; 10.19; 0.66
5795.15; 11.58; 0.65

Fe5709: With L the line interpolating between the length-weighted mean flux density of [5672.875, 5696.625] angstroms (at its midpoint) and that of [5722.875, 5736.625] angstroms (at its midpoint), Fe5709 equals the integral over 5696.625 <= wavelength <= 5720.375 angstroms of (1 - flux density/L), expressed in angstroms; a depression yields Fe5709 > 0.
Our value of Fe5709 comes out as -1.3 angstroms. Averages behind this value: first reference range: 8.01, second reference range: 9.03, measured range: 9.02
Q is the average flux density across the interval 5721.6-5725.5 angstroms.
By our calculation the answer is 8.98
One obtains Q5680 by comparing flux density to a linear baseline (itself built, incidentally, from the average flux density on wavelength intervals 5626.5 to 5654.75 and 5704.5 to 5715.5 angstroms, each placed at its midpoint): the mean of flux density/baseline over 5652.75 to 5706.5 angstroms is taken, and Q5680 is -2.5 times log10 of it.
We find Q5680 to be 0.04 mag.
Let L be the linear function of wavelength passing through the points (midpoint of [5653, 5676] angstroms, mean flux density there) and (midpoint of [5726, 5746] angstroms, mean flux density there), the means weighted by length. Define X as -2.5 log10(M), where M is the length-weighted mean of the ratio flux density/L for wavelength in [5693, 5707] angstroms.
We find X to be -0.10 mag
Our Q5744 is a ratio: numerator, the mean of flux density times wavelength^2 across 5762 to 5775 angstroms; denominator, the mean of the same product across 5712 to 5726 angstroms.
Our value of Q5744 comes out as 0.9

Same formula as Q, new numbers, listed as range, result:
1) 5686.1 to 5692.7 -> 8.31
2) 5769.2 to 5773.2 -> 8.69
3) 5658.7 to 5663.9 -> 6.81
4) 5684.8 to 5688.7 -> 8.22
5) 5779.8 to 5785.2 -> 9.26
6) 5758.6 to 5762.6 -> 8.48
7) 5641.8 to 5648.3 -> 7.06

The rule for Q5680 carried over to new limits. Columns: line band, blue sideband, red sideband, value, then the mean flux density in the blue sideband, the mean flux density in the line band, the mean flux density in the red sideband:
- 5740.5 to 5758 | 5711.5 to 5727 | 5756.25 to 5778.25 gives -0.16 mag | 9.19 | 10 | 8.38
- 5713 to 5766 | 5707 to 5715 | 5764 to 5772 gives -0.08 mag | 8.91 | 9.25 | 8.25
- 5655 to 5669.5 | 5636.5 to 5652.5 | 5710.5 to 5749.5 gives 0.05 mag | 7.02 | 7.16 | 9.22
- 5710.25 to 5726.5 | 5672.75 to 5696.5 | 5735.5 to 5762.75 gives -0.05 mag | 8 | 9.22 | 9.57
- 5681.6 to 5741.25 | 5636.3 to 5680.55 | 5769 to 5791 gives -0.11 mag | 7.21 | 8.82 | 9.01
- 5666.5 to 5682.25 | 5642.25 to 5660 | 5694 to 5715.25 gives 0.13 mag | 7.56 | 7.25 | 8.89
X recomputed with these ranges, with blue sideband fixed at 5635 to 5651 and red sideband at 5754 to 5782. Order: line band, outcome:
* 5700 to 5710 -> -0.15 mag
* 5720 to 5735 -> -0.13 mag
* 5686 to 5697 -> -0.12 mag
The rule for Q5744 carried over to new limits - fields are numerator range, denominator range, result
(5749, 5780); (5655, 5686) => 1.26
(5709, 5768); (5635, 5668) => 1.33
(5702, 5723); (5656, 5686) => 1.28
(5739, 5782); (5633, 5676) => 1.32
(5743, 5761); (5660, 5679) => 1.46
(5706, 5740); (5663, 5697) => 1.19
